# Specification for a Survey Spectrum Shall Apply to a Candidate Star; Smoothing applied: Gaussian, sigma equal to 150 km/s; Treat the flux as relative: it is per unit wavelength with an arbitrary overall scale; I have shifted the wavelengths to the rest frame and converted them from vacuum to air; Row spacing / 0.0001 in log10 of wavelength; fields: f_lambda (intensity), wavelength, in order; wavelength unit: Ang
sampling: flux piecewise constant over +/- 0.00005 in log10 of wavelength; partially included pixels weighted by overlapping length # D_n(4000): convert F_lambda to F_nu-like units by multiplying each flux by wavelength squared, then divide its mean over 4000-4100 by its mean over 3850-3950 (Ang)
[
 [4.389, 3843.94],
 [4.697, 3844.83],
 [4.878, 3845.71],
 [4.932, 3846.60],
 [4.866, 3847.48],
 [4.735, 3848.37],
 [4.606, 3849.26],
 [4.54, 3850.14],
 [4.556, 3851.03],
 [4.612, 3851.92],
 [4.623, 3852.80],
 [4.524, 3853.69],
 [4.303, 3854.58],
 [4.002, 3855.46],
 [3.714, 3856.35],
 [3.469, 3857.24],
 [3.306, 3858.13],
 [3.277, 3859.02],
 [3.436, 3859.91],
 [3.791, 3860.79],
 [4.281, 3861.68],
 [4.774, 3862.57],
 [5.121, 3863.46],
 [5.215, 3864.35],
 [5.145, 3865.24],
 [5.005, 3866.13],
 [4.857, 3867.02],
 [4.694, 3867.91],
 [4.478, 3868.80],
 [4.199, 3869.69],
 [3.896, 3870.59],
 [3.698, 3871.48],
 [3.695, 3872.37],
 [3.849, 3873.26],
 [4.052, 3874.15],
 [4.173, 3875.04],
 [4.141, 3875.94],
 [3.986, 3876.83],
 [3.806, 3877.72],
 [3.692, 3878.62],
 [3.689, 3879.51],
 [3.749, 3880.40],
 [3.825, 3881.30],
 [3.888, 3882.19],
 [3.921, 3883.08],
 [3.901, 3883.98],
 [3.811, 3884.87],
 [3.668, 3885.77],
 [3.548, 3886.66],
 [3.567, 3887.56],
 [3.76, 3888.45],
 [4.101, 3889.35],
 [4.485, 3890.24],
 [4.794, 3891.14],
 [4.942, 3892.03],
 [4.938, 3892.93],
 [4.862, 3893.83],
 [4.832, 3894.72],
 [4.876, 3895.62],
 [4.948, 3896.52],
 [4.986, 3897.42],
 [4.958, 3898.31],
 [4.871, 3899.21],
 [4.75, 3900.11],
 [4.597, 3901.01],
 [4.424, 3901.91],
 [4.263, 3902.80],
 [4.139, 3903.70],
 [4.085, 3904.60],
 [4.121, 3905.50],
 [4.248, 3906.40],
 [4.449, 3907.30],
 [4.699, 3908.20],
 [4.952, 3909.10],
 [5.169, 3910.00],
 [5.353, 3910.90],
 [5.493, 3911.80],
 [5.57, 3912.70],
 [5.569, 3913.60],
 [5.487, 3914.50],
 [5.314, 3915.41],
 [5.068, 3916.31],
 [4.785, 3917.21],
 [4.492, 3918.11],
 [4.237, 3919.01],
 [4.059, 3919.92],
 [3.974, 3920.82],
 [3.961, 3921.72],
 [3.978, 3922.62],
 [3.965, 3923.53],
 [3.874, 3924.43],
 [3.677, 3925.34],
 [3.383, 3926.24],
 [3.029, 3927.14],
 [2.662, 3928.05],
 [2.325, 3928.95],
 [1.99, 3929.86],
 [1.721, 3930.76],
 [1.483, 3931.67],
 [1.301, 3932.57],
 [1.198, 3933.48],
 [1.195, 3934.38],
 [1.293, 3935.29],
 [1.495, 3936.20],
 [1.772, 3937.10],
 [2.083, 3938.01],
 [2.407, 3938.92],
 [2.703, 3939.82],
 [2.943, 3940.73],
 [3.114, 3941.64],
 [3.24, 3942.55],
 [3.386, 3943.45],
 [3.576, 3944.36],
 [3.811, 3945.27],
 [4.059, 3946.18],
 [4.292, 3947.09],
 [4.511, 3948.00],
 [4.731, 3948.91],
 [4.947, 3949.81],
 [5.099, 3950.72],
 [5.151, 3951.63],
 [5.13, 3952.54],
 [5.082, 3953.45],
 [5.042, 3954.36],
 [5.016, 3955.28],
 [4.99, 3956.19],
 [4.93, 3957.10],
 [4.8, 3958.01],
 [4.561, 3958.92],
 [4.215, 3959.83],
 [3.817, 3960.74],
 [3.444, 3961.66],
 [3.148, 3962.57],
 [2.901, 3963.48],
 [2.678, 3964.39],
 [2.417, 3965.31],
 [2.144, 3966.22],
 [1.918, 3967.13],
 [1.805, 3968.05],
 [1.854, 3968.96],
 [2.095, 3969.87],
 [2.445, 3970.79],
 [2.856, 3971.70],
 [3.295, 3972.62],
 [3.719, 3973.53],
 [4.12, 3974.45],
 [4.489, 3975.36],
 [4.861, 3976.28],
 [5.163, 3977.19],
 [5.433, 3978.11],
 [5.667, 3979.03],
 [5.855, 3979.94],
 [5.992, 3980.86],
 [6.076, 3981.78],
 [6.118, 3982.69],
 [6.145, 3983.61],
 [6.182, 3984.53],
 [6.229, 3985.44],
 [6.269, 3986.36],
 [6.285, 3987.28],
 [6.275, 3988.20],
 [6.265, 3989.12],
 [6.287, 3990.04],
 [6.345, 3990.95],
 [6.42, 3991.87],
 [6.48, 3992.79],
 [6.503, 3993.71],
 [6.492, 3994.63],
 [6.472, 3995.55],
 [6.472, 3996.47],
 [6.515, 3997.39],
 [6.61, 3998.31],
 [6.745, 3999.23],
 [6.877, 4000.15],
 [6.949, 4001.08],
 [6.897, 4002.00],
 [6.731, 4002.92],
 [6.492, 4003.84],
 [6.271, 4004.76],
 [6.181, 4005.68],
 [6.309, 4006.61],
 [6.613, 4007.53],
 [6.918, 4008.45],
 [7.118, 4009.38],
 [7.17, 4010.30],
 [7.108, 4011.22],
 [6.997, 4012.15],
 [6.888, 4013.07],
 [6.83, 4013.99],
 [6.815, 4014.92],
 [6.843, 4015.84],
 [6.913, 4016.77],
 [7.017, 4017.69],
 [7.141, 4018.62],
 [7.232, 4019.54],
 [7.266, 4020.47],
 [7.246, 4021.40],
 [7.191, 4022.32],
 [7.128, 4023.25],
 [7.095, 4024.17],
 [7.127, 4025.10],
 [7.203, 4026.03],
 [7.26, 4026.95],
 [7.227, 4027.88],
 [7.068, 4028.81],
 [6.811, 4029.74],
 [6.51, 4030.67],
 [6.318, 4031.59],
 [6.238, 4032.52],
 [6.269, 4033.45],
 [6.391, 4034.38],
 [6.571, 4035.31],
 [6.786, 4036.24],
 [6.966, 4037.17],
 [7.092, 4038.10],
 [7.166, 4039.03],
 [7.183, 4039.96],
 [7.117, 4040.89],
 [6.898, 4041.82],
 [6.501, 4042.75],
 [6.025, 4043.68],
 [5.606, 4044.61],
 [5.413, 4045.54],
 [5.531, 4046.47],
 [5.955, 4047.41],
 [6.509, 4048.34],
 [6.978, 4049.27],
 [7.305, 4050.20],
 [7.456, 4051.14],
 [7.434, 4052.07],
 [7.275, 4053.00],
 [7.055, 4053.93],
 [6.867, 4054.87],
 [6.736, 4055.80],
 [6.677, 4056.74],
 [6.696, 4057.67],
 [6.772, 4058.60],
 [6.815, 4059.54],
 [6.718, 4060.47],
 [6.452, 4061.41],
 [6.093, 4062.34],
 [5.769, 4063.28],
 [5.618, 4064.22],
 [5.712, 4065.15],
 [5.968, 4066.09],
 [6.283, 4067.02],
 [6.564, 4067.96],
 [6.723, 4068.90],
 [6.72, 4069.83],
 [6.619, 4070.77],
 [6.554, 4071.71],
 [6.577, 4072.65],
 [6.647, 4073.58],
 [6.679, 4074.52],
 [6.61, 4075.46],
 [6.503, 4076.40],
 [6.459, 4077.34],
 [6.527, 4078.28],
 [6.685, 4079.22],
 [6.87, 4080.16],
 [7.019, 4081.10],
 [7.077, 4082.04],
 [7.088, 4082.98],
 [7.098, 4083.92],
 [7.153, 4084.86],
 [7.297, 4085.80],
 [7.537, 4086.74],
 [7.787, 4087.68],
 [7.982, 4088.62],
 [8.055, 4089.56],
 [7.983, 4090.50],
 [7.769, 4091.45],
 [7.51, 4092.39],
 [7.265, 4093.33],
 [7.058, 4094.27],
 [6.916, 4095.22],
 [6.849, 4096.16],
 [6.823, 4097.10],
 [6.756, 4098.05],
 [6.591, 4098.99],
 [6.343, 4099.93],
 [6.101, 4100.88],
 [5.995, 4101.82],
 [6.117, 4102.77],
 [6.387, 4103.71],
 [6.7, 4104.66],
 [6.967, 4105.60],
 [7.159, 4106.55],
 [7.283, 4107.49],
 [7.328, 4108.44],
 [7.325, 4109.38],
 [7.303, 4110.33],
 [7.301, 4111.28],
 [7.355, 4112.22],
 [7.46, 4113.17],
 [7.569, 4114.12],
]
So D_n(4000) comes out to 1.9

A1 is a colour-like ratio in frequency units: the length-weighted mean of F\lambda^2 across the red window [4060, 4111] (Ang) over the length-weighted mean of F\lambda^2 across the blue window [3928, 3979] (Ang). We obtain 2.2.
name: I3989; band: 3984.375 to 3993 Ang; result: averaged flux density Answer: 6.31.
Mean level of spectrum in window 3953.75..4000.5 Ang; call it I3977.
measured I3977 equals 4.9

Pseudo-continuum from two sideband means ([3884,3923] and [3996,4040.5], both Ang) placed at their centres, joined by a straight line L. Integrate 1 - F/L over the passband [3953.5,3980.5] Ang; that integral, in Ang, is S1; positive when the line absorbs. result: 9.4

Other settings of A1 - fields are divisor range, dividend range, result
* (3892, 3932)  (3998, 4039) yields 1.68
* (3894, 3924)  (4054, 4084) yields 1.52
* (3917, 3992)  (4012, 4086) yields 1.79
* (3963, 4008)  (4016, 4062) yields 1.32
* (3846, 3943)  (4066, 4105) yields 1.90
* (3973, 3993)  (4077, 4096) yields 1.33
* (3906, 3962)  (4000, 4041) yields 1.87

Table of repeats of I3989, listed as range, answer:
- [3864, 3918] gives 4.47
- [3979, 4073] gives 6.62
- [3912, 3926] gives 4.53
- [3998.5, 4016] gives 6.77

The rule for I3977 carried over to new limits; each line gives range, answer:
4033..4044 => 6.76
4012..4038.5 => 6.91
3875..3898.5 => 4.21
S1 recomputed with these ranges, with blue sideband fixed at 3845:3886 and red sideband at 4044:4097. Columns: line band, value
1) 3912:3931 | 3.5 Ang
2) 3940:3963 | 4.5 Ang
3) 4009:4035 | -3.2 Ang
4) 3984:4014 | -3.5 Ang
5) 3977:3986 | -0.4 Ang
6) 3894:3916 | -0.6 Ang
